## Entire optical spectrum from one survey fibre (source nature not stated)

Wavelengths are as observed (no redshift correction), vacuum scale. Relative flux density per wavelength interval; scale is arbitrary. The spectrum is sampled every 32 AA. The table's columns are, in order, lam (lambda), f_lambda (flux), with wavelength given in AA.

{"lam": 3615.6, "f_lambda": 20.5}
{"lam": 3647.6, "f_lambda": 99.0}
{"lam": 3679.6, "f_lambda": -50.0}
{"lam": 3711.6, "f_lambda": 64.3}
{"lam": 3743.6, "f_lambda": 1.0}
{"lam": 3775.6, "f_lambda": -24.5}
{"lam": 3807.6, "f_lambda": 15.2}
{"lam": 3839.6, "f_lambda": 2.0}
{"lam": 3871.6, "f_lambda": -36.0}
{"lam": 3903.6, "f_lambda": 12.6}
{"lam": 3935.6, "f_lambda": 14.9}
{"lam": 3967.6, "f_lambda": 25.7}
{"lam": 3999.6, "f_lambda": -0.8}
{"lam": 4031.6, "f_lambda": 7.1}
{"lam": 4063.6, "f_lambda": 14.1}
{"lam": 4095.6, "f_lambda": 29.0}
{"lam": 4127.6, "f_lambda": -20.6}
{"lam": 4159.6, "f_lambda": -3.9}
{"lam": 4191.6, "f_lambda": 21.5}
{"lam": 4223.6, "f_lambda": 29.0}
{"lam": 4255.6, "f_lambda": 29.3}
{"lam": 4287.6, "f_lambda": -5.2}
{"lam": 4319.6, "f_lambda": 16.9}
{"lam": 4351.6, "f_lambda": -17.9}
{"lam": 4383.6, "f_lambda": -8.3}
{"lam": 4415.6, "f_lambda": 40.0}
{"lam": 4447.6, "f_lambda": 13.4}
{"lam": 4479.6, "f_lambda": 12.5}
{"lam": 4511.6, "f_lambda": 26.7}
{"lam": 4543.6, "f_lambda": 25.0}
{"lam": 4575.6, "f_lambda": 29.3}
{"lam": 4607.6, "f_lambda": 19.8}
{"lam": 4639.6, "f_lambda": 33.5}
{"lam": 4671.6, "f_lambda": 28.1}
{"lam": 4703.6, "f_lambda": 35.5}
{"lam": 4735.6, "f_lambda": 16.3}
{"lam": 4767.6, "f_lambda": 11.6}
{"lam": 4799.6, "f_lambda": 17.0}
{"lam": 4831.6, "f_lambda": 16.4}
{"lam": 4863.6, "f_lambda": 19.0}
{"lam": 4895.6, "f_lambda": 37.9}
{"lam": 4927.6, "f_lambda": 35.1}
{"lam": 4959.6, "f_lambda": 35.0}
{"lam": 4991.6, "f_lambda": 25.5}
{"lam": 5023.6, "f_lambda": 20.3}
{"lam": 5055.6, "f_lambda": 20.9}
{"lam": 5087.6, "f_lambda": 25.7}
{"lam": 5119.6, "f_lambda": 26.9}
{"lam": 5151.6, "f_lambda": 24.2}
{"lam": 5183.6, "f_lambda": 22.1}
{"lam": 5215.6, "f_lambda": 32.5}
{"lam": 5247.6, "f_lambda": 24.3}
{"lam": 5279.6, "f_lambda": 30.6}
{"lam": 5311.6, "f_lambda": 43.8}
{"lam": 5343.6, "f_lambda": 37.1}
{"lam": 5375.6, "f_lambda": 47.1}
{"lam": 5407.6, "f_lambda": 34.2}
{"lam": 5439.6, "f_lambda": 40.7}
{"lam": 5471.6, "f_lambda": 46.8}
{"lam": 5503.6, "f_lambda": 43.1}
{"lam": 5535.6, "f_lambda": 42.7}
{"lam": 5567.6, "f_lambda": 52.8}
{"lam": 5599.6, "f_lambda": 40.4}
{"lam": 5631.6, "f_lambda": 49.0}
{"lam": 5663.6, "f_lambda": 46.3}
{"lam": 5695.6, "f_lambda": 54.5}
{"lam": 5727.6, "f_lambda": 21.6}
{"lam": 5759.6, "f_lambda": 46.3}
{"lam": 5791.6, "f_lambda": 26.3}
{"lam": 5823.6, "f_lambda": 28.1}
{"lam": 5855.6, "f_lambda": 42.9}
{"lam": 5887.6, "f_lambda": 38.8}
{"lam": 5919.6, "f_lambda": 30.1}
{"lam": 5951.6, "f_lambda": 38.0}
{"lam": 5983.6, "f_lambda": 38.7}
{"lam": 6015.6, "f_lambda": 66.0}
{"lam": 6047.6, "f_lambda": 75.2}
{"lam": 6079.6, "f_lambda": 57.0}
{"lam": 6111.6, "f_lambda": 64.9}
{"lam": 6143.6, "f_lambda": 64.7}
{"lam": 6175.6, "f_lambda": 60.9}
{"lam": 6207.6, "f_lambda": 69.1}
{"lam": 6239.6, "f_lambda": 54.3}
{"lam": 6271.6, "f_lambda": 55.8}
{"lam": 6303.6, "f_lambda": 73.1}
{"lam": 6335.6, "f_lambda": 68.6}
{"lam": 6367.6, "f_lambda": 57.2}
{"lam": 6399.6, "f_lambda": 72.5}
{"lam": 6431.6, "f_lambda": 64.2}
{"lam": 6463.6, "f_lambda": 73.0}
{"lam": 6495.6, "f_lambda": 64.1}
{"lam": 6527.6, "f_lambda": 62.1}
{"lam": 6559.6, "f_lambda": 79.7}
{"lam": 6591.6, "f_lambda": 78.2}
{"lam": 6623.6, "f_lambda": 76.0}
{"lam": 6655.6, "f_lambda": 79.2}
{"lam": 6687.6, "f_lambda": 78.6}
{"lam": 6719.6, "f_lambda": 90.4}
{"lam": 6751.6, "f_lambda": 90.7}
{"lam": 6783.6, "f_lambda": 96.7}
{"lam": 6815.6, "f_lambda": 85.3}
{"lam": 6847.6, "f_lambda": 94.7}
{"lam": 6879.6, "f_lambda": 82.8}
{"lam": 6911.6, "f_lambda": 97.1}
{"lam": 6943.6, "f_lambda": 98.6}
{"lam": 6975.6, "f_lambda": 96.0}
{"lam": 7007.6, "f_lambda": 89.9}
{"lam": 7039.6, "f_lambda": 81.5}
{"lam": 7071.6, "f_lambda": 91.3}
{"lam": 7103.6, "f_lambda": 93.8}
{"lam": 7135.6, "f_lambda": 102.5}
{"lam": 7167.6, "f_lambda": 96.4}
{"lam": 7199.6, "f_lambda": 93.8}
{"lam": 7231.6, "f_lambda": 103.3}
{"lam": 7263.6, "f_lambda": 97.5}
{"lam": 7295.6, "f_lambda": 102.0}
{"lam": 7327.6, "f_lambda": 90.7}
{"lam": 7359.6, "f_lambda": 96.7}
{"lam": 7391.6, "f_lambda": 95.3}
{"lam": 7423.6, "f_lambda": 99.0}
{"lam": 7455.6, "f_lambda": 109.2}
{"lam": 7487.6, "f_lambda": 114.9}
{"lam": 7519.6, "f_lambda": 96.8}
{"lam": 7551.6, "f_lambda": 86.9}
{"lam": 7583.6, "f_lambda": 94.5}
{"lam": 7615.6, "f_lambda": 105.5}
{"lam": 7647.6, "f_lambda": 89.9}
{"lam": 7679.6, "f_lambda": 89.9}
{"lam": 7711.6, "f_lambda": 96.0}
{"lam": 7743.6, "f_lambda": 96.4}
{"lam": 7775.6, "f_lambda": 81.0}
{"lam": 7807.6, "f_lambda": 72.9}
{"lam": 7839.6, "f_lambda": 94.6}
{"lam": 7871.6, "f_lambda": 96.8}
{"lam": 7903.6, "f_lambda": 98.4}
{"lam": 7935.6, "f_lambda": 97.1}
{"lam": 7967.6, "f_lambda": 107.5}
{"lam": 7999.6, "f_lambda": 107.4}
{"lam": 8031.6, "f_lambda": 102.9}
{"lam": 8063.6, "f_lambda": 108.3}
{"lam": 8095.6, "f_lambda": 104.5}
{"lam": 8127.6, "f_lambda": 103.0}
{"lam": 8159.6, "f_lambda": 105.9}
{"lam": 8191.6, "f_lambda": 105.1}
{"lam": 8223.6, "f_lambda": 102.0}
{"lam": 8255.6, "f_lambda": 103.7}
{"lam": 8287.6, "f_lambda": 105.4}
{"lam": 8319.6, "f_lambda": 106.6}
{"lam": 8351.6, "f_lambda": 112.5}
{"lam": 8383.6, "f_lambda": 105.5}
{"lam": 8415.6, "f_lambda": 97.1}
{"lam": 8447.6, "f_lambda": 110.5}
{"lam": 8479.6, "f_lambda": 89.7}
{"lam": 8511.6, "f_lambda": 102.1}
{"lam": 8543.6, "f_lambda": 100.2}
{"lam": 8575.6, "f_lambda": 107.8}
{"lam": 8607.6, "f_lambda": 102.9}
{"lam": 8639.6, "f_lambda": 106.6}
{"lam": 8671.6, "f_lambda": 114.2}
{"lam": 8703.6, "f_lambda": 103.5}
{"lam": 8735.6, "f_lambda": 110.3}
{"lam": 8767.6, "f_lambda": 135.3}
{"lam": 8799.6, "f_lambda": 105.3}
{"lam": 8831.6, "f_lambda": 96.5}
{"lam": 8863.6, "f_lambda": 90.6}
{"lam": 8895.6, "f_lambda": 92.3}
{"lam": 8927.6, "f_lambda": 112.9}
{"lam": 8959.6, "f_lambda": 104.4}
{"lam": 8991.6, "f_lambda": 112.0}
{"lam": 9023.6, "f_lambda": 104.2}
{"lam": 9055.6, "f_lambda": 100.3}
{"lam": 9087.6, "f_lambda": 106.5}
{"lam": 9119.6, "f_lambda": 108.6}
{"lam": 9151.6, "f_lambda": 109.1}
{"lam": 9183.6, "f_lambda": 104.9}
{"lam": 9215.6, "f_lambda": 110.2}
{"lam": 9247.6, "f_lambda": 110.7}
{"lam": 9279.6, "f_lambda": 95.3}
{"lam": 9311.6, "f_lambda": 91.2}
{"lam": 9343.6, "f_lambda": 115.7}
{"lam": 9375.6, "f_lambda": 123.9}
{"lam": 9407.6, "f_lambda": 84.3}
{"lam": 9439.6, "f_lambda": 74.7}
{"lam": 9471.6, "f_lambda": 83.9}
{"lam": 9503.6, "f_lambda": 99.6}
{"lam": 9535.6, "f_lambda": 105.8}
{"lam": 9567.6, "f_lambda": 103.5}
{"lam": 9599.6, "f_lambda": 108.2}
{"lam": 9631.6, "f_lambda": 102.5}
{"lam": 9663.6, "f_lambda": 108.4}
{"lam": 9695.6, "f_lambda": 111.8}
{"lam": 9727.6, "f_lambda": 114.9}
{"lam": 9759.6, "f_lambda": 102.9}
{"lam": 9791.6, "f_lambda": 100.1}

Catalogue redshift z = 0.506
